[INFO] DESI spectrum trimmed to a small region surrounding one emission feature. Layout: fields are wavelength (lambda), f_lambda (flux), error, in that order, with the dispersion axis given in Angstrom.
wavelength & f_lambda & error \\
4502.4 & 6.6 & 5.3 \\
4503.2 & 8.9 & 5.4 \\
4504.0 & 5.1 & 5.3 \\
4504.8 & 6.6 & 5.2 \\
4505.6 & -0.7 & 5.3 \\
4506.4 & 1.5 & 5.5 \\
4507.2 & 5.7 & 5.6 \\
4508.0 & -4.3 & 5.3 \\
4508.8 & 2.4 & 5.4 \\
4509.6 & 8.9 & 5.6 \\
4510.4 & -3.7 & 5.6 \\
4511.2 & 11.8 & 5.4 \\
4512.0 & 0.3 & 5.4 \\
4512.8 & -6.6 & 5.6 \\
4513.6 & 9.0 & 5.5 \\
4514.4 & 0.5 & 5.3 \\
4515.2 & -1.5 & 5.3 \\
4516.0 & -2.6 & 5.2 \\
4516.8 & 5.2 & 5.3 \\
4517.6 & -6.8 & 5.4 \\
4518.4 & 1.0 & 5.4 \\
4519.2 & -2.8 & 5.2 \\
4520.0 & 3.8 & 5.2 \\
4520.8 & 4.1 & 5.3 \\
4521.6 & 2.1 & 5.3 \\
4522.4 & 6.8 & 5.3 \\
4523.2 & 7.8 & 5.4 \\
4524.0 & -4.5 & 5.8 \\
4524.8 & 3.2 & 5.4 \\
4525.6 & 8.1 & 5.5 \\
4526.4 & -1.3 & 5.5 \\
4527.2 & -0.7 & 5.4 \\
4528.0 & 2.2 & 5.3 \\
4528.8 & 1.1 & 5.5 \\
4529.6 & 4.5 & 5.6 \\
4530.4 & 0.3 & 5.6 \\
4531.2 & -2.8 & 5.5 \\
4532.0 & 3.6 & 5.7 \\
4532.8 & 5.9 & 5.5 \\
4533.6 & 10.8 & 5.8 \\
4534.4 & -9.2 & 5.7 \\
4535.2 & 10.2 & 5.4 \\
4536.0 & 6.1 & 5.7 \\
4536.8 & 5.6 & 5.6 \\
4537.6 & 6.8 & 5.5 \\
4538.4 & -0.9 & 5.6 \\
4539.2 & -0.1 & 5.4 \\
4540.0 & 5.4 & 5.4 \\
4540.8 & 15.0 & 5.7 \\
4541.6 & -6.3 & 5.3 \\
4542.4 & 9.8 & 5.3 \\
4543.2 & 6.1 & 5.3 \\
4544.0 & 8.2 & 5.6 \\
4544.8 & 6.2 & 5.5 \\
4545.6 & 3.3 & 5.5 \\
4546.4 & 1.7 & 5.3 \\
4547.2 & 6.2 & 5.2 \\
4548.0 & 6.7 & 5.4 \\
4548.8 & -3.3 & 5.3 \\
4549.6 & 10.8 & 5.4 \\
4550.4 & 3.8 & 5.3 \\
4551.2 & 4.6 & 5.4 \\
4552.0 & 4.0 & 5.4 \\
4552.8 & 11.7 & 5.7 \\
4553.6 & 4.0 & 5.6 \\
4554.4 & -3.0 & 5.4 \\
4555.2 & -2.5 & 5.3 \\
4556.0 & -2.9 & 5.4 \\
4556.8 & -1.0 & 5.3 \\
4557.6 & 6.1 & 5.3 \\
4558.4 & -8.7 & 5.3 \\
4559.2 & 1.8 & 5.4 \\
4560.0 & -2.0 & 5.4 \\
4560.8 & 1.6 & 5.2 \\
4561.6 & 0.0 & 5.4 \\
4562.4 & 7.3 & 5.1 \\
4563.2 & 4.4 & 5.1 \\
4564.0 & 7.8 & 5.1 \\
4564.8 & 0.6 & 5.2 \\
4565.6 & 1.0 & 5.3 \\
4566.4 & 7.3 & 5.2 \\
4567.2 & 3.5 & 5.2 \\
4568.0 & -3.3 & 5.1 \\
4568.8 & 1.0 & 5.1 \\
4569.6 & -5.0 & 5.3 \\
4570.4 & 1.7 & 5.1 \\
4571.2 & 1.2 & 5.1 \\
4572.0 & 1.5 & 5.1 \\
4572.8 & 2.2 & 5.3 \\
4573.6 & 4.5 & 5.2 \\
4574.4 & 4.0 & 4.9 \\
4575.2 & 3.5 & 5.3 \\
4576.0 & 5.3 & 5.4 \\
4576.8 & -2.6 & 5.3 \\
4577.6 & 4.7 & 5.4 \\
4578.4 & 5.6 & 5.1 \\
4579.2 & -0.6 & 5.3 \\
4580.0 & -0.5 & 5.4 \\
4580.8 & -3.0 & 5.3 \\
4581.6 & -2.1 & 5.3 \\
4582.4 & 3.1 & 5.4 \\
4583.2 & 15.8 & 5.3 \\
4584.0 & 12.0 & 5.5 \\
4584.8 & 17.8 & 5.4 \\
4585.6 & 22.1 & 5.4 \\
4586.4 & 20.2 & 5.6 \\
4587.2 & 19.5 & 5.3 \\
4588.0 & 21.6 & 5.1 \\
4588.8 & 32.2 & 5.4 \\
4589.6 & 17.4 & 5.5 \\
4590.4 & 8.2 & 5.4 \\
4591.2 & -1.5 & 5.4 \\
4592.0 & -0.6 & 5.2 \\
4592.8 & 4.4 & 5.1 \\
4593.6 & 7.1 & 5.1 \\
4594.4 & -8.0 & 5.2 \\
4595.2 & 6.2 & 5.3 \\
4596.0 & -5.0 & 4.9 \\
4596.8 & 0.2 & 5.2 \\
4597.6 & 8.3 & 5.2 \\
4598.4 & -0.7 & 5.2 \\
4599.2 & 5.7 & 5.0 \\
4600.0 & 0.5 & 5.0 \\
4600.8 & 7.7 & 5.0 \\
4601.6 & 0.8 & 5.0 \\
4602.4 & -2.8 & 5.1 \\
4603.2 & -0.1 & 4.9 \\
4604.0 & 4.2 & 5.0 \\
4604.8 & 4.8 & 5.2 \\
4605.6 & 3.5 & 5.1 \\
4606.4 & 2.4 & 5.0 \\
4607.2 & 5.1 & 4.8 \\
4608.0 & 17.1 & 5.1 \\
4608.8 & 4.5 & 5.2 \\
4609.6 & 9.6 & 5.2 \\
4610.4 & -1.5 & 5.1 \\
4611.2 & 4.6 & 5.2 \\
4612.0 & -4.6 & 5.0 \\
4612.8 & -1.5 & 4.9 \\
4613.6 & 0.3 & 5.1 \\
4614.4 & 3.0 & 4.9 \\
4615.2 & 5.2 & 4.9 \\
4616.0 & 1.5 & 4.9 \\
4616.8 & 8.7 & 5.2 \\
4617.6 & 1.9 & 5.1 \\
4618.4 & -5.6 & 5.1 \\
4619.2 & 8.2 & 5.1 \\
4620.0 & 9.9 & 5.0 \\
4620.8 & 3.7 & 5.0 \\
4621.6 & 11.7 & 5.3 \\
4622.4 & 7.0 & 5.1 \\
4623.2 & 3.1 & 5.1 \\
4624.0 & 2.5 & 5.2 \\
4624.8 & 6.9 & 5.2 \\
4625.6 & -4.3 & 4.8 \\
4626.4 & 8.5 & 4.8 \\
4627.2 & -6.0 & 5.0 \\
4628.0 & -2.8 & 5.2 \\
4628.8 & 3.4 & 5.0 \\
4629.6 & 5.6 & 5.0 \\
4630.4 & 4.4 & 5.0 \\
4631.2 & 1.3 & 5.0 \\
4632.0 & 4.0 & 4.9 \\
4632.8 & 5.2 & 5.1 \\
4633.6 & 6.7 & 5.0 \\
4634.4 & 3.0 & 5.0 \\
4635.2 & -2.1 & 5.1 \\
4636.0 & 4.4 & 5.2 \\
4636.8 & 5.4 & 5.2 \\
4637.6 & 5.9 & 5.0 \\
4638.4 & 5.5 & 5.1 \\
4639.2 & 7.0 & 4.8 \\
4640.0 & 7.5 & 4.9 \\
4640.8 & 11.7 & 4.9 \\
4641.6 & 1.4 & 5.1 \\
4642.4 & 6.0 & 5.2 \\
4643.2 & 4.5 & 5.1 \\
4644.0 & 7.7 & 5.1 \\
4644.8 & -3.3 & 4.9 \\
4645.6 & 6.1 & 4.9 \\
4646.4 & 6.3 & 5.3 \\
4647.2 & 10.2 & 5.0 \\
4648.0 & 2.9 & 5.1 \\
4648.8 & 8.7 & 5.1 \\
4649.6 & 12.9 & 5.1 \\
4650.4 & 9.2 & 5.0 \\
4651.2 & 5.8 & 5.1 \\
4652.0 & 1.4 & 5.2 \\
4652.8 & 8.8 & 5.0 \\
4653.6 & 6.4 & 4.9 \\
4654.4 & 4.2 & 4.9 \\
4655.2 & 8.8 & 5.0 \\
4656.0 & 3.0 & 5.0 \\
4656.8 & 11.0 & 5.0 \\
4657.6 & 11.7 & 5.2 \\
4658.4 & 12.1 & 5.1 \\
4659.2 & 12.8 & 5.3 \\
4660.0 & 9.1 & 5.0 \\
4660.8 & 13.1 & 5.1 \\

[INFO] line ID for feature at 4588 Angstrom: [O II]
